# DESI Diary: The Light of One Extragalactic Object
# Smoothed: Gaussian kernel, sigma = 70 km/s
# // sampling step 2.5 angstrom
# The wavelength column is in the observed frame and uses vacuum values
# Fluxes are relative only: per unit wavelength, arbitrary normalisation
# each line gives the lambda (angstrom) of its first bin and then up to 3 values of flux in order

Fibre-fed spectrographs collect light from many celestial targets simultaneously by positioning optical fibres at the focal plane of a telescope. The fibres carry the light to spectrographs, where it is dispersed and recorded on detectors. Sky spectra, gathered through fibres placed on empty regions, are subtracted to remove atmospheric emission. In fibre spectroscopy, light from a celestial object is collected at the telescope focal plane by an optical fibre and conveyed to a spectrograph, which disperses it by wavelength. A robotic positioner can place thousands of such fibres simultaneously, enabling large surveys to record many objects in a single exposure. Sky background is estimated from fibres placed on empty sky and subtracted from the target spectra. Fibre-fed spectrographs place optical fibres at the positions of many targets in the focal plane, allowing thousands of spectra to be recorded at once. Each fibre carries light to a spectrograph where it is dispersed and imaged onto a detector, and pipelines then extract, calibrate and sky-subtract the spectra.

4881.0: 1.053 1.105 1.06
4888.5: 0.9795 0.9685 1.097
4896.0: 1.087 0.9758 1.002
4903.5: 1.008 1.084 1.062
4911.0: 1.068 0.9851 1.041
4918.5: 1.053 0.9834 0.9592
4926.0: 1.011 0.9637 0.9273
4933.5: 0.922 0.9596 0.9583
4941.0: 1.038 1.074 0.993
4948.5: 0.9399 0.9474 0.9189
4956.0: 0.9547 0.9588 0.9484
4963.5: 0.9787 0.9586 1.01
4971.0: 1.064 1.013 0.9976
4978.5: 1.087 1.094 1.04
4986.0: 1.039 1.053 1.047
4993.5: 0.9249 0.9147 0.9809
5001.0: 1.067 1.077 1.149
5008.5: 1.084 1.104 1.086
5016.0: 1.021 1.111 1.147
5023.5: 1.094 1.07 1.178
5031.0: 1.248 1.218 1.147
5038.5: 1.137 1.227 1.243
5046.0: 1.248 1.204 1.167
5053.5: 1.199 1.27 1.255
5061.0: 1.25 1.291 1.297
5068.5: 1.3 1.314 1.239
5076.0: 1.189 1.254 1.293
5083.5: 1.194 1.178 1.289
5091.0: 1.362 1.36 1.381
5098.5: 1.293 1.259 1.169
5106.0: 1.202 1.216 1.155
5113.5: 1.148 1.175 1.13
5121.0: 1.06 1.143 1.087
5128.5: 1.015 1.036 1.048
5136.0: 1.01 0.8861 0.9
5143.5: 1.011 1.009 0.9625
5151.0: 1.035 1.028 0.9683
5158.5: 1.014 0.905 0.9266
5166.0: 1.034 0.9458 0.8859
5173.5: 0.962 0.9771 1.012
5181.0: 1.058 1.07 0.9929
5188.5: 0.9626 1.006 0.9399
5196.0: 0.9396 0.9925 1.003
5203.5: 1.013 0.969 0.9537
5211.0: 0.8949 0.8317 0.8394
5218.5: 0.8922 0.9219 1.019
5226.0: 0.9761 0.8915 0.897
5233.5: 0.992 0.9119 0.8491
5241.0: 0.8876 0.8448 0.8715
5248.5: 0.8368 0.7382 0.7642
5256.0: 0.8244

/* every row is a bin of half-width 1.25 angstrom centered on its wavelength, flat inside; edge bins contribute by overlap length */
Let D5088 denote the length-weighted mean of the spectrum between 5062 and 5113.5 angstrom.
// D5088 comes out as 1.26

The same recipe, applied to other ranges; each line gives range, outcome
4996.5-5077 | 1.17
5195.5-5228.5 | 0.94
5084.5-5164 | 1.11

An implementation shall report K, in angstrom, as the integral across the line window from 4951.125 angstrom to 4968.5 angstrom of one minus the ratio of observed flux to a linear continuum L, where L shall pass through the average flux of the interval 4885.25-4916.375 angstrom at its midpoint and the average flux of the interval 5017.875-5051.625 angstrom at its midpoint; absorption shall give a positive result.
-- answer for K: 2.19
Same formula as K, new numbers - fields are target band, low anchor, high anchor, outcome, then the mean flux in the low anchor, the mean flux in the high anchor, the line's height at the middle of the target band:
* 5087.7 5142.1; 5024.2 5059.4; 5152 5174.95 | -4.6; 1.2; 0.964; 1.06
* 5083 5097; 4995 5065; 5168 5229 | -2.8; 1.15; 0.959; 1.08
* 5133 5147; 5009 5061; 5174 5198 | 1.0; 1.17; 0.994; 1.05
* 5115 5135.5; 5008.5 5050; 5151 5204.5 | -0.8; 1.15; 0.984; 1.04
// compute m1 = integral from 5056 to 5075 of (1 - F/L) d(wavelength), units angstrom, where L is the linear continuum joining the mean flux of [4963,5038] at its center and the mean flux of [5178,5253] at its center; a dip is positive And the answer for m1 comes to -4.6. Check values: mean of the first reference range 1.07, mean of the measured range 1.28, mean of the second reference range 0.931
